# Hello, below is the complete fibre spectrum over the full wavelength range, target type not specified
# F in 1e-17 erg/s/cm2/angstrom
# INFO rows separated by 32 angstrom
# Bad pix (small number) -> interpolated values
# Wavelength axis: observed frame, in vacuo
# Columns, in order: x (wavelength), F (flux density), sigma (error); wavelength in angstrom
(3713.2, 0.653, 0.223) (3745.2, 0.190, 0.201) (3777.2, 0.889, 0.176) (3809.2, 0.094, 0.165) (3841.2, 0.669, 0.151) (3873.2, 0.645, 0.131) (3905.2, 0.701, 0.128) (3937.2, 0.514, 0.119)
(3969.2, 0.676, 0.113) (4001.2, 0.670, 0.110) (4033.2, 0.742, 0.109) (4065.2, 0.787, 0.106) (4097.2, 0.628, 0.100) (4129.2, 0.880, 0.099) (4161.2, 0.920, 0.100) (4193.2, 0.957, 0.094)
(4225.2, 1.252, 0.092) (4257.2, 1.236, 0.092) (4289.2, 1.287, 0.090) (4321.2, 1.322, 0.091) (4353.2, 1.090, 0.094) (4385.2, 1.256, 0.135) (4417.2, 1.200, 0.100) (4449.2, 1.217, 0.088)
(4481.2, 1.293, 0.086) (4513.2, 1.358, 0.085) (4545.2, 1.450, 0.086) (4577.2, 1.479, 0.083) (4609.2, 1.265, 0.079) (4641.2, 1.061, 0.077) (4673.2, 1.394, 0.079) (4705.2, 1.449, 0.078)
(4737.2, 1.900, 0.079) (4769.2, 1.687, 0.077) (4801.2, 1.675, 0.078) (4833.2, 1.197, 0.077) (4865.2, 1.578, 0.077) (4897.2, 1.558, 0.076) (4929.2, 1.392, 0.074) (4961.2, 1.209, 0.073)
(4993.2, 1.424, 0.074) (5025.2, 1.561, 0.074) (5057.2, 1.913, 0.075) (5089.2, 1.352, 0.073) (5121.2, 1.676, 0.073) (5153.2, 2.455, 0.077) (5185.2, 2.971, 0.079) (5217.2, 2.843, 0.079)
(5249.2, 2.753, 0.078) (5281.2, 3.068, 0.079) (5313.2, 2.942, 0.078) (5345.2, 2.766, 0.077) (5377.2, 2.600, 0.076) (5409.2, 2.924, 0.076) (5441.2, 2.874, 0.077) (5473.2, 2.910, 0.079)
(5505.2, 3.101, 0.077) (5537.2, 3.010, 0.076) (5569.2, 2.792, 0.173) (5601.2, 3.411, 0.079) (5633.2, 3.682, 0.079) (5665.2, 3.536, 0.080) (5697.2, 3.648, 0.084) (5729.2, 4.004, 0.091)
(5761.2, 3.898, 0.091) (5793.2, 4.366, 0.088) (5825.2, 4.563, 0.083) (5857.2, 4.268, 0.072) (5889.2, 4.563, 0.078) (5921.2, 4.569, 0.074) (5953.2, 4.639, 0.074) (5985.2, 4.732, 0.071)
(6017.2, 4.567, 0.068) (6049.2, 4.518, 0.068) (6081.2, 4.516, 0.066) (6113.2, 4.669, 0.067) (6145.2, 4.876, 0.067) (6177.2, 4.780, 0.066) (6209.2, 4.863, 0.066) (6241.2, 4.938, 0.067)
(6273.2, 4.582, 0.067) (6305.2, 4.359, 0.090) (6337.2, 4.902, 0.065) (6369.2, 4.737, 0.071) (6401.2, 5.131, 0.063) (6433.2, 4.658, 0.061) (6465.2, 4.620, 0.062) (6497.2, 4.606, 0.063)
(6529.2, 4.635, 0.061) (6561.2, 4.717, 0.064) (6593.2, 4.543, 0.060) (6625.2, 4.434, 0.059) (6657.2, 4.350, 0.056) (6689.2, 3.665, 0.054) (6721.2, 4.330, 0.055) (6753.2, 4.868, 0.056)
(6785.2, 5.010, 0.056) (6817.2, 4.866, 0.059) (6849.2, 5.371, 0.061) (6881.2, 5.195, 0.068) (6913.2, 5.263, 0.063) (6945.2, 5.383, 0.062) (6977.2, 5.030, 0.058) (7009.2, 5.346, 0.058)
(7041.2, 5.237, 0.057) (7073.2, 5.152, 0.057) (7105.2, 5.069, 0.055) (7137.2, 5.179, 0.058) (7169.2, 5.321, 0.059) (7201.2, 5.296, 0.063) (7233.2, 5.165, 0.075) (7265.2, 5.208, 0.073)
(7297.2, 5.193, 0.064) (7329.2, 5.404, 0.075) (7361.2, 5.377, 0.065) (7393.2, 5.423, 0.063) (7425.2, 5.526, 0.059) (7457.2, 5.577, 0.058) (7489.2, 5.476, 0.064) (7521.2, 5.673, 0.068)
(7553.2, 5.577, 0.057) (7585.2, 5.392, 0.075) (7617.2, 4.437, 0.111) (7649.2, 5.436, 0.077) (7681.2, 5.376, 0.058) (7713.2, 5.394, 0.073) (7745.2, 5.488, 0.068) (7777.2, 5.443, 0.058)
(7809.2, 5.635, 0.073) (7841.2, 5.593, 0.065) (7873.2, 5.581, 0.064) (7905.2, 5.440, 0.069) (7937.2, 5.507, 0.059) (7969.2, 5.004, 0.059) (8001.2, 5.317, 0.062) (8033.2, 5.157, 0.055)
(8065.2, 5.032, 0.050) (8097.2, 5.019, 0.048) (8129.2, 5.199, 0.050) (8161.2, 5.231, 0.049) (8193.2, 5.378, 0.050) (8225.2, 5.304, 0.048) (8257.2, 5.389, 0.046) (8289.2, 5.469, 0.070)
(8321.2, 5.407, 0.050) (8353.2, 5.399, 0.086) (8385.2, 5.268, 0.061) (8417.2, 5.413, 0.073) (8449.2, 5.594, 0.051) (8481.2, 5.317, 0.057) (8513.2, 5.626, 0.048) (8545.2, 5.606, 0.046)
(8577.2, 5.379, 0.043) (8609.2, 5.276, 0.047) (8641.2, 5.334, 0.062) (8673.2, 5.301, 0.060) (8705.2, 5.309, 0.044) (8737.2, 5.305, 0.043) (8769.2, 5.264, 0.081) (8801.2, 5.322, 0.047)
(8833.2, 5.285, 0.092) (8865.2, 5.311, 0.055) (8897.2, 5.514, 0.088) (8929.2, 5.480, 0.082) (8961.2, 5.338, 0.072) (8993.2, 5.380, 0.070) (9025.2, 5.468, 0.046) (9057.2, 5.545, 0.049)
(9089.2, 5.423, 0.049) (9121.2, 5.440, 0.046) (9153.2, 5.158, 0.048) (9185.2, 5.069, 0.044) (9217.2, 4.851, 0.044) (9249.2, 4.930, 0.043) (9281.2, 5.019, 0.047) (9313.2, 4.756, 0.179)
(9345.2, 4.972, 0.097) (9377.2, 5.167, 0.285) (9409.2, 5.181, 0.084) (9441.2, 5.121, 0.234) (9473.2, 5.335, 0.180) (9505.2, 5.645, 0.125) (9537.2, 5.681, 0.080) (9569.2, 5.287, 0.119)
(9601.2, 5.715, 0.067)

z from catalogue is 0.29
